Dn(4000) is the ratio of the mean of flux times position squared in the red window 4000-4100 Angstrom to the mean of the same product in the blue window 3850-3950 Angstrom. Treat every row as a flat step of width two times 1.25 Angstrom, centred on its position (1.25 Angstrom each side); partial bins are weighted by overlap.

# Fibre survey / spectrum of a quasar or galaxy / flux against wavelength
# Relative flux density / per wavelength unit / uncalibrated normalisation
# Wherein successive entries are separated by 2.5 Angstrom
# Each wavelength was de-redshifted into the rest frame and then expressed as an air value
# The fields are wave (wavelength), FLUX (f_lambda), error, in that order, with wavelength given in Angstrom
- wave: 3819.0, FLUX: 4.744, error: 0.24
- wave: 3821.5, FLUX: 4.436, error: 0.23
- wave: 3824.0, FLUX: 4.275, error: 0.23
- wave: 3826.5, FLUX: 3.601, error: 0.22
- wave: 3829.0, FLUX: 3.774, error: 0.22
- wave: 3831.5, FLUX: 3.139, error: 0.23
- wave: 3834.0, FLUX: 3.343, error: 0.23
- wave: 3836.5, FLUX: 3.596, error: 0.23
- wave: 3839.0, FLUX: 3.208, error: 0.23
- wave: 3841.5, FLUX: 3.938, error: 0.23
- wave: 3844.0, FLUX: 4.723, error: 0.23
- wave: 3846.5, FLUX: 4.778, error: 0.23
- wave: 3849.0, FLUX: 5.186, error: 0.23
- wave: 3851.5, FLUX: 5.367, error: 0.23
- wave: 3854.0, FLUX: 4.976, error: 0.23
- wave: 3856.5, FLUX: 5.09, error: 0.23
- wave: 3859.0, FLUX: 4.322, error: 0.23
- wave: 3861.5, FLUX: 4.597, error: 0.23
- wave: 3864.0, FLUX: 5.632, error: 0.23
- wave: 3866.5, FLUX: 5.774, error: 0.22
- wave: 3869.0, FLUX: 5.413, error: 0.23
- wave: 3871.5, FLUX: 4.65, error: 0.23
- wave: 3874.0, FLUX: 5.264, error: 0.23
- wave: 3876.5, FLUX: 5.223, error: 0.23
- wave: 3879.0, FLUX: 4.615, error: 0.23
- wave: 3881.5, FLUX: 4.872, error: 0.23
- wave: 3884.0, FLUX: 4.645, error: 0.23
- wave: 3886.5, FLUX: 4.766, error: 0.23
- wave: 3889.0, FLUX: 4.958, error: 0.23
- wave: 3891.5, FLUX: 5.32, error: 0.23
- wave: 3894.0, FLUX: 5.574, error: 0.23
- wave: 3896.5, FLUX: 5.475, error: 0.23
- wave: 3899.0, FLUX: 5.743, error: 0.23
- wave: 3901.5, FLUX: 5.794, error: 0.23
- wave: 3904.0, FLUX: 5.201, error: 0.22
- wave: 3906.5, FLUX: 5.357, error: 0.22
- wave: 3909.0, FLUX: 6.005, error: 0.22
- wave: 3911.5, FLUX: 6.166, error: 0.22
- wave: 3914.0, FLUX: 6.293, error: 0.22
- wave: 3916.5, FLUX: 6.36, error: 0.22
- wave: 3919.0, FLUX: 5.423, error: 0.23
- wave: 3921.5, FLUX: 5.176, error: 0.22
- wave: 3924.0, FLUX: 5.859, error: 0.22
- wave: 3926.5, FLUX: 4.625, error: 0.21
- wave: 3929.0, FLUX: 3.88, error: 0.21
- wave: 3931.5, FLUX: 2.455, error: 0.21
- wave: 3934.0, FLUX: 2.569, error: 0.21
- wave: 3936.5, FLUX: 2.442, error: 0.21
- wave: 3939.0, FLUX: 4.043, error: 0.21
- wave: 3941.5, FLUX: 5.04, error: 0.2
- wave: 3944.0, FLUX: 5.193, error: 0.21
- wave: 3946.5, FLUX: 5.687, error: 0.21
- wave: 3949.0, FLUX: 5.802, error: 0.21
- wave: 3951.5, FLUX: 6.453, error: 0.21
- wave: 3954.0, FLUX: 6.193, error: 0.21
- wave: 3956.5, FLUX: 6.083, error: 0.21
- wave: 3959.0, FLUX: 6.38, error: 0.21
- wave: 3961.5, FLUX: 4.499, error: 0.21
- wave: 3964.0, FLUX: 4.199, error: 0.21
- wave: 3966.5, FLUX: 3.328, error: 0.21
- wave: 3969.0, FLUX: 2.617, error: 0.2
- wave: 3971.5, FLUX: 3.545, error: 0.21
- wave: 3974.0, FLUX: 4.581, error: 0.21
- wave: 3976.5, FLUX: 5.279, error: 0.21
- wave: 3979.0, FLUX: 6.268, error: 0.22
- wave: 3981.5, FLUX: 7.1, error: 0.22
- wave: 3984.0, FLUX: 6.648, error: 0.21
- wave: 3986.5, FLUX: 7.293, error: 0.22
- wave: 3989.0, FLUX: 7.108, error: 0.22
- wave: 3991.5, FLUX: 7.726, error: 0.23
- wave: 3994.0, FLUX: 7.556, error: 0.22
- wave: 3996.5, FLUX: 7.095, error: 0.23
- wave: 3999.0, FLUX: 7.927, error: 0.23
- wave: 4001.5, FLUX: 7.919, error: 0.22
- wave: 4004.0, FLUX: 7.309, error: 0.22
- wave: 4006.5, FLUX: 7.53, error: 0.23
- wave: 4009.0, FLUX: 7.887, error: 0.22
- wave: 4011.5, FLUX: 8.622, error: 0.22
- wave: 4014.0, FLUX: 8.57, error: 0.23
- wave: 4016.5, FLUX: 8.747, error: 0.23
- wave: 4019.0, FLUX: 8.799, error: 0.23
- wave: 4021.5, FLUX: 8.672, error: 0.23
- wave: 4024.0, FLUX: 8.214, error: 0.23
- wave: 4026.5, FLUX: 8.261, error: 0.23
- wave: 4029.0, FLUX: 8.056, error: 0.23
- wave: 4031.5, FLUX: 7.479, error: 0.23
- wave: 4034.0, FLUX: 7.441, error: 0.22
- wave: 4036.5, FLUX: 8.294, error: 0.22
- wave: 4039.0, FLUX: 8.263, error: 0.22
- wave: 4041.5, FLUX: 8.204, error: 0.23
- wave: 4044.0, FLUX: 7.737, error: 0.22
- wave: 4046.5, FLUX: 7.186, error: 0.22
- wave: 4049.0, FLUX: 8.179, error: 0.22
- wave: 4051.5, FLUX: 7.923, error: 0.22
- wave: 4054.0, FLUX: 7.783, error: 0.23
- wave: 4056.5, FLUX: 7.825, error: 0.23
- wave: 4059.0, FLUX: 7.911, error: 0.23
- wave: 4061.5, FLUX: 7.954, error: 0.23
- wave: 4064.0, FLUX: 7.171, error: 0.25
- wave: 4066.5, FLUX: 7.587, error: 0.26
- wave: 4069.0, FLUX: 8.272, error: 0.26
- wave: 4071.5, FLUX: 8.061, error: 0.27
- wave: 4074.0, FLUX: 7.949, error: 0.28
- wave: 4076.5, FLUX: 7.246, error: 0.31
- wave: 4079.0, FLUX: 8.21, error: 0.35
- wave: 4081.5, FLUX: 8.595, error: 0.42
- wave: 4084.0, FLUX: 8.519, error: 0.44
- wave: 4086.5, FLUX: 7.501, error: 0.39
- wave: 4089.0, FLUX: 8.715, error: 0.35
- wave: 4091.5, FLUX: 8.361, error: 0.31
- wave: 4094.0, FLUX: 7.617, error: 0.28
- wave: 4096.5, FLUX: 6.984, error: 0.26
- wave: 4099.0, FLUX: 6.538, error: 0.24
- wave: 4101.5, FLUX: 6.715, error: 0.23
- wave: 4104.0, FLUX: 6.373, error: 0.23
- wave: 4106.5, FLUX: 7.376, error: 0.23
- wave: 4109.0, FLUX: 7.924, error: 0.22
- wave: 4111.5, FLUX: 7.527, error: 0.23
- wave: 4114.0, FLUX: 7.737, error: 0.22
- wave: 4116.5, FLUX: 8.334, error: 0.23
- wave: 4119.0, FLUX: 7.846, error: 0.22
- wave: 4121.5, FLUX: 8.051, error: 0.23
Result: 1.7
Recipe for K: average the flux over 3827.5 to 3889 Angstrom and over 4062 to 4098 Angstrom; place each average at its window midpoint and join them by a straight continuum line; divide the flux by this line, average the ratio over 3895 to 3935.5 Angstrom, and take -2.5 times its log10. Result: 0.06 mag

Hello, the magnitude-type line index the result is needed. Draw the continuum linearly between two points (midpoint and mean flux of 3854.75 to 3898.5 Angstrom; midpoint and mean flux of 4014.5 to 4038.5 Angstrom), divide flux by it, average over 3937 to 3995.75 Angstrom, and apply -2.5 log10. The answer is 0.25 mag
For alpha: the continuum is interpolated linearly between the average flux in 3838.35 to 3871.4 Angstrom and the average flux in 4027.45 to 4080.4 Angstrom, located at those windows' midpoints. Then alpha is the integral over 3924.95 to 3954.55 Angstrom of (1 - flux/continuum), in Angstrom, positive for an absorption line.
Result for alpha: 7.97 Angstrom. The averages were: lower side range 4.87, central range 4.51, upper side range 7.85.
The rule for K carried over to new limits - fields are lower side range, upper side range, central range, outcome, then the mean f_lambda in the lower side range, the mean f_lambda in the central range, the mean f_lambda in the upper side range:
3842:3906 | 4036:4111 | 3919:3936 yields 0.37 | 5.11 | 4.12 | 7.76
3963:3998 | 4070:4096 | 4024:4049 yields -0.13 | 5.77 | 7.91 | 8.05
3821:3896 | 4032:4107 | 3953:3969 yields 0.24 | 4.65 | 4.9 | 7.75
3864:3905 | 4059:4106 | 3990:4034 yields -0.17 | 5.22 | 8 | 7.69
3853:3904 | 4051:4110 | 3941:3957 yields 0.04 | 5.14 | 5.8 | 7.71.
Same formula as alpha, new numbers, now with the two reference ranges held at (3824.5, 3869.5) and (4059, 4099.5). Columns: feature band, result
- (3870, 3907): -0.7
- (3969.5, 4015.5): -2.2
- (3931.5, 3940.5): 4.3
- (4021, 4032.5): -1.7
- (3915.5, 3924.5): -0.3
